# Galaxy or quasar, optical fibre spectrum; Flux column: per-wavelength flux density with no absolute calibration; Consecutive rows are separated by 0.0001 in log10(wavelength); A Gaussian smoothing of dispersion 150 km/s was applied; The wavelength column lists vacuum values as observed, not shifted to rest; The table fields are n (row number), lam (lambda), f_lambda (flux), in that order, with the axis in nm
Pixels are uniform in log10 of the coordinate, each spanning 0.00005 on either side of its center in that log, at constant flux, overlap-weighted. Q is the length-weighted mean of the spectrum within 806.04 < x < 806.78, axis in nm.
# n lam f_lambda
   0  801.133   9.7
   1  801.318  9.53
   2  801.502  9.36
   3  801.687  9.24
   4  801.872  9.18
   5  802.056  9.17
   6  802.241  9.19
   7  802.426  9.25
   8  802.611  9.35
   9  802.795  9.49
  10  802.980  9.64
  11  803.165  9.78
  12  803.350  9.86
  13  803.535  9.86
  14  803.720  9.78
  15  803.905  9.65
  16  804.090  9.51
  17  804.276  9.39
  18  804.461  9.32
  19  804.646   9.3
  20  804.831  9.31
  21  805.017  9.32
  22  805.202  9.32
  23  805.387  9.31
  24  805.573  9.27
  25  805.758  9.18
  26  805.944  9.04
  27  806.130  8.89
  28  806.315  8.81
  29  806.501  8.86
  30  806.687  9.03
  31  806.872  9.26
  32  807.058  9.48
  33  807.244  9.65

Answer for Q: 8.91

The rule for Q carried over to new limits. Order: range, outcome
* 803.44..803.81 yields 9.82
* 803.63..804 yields 9.72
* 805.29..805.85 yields 9.26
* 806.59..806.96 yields 9.15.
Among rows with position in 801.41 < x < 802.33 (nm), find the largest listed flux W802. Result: 9.36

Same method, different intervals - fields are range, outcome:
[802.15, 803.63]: 9.86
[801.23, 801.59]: 9.53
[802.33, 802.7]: 9.35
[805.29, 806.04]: 9.31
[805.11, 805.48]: 9.32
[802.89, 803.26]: 9.78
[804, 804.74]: 9.51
